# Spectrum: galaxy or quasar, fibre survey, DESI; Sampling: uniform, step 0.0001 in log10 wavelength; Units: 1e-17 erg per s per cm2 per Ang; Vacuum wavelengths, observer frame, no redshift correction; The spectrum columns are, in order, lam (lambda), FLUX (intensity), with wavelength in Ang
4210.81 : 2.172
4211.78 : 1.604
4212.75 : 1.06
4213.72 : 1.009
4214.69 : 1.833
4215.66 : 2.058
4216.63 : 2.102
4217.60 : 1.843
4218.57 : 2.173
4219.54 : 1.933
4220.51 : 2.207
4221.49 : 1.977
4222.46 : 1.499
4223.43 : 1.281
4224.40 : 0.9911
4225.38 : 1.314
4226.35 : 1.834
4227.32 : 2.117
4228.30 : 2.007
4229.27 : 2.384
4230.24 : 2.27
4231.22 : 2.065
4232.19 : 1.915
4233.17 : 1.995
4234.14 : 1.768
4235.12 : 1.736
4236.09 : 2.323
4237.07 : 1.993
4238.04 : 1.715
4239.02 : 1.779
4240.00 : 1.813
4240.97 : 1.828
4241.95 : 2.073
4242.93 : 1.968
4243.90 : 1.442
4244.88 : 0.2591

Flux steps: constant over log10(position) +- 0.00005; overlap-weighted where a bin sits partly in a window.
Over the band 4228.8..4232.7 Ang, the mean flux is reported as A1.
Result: 2.16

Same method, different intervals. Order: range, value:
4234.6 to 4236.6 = 2.02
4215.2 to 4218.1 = 2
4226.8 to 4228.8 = 2.06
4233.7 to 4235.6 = 1.75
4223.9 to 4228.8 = 1.65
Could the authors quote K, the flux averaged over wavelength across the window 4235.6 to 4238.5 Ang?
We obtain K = 2.02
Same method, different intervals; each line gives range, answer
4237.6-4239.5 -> 1.74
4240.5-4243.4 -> 1.95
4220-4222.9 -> 1.9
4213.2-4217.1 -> 1.74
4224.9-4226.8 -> 1.57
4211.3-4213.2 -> 1.34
